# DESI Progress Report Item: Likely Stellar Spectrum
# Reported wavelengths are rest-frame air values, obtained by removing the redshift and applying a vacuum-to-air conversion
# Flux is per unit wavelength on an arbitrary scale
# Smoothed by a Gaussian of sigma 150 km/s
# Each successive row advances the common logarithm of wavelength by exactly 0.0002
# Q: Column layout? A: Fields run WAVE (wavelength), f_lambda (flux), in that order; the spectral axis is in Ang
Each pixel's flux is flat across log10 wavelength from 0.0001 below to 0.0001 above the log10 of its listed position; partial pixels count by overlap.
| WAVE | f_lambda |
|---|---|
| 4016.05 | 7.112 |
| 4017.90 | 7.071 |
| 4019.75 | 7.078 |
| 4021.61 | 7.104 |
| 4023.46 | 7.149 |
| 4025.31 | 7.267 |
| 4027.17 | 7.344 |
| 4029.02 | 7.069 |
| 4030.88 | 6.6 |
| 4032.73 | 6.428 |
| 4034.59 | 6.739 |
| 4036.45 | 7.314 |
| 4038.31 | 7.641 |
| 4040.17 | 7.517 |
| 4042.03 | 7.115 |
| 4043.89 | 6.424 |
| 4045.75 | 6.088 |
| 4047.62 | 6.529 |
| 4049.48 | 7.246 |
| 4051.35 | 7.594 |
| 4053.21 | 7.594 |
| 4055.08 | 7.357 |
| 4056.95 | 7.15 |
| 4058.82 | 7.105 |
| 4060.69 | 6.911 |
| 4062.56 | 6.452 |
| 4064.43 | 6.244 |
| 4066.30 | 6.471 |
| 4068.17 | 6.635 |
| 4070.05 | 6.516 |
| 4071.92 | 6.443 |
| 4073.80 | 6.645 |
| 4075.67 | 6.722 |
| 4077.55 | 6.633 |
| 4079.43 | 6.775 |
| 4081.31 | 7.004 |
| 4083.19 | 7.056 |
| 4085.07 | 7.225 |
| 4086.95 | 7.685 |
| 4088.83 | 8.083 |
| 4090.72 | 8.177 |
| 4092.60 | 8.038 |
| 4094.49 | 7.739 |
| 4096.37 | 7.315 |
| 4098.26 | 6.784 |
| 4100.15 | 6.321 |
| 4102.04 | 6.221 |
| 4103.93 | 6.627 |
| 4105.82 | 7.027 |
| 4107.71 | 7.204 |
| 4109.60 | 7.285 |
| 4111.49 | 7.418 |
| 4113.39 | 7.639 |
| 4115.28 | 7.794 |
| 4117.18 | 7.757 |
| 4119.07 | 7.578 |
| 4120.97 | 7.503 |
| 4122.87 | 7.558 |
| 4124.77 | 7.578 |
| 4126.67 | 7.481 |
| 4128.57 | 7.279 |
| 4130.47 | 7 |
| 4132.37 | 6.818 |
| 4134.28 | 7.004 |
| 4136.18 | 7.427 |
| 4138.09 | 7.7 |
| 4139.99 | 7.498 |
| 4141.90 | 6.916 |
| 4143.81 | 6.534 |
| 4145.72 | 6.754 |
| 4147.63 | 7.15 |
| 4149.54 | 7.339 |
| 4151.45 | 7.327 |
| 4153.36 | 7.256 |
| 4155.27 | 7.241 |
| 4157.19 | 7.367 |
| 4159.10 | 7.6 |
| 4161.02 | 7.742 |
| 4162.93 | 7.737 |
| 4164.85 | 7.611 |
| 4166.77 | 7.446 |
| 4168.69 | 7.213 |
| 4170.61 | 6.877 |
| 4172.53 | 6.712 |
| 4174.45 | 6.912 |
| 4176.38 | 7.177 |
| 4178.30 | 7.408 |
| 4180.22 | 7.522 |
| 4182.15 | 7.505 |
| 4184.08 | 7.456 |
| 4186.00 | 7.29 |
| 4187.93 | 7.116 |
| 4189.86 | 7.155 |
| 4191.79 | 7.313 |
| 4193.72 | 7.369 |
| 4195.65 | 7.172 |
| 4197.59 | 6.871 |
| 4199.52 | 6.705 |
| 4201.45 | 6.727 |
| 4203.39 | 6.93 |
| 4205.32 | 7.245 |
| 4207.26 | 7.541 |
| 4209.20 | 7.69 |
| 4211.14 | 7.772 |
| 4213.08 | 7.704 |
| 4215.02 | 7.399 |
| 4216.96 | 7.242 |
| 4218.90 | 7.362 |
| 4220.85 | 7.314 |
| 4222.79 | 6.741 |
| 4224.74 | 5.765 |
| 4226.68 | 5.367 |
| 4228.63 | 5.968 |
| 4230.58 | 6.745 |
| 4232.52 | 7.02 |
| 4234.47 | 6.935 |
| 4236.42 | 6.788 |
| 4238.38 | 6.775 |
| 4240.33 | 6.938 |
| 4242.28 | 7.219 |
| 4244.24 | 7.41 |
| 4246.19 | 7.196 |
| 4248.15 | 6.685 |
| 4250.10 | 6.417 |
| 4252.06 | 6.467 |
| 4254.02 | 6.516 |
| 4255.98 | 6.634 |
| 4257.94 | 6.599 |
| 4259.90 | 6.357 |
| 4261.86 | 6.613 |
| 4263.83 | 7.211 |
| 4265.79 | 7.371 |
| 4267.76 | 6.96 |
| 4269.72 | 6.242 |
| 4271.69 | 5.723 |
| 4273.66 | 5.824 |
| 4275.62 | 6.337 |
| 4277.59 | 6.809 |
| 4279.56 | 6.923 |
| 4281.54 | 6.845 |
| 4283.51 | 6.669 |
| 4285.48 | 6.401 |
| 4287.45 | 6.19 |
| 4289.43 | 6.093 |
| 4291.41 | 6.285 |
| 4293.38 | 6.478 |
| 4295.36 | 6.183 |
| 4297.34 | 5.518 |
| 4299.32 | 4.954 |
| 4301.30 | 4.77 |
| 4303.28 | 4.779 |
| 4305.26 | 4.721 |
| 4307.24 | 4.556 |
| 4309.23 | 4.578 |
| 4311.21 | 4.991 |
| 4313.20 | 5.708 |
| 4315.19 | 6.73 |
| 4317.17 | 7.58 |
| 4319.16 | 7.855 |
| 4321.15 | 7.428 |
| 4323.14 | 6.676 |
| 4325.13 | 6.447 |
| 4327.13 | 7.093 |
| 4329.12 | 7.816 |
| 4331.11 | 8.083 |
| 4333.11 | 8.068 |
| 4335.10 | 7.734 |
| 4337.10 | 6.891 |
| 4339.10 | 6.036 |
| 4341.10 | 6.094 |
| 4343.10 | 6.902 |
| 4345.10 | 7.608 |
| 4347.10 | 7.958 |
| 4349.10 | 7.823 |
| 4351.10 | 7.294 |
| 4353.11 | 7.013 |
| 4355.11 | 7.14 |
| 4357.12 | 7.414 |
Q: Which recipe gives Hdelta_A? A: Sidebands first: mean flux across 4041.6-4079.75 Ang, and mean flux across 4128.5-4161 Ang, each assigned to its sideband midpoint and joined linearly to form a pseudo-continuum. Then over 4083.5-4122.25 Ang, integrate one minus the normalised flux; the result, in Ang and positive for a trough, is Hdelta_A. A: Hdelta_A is -2.1 Ang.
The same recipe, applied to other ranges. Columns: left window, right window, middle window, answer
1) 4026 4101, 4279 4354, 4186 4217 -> -2.3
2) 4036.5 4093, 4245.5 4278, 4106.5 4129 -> -1.9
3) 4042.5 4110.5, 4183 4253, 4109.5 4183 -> -3.5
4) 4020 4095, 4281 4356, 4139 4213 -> -4.8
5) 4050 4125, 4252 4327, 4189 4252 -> -4.1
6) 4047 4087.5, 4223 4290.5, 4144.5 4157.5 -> -0.8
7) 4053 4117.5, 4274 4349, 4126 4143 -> -0.7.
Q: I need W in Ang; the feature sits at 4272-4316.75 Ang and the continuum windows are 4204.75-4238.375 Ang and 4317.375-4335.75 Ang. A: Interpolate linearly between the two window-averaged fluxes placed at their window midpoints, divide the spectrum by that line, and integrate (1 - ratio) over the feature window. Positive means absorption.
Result 8.9 Ang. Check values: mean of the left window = 6.96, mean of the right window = 7.47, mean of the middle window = 5.85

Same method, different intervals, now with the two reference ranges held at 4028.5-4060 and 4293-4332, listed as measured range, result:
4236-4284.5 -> -3.0 Ang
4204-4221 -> -2.6 Ang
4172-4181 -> -0.8 Ang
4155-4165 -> -1.4 Ang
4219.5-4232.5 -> 0.1 Ang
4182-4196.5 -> -1.6 Ang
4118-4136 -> -1.5 Ang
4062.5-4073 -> 0.7 Ang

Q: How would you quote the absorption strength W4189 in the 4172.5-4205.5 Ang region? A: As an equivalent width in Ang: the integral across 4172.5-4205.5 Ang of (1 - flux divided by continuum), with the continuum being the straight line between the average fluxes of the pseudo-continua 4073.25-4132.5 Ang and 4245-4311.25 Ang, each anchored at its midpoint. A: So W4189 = -2.1 Ang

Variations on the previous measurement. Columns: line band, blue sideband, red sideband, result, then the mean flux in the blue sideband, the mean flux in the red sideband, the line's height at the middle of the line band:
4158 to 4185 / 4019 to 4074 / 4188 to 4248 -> -1.4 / 6.93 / 7.01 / 6.99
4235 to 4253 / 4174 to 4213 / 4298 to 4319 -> -1.2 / 7.26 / 5.44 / 6.46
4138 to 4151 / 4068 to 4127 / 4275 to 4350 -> -0.1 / 7.21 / 6.49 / 7.05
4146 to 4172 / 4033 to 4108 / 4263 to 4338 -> -2.2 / 7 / 6.41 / 6.77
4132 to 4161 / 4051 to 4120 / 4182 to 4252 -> -0.6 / 7.11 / 7.01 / 7.06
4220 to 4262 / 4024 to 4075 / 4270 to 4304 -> -2.9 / 6.91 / 6.06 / 6.22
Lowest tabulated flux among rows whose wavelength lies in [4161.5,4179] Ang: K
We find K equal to 6.712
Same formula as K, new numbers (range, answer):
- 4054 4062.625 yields 6.452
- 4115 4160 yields 6.534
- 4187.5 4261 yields 5.367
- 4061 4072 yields 6.244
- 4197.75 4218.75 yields 6.705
